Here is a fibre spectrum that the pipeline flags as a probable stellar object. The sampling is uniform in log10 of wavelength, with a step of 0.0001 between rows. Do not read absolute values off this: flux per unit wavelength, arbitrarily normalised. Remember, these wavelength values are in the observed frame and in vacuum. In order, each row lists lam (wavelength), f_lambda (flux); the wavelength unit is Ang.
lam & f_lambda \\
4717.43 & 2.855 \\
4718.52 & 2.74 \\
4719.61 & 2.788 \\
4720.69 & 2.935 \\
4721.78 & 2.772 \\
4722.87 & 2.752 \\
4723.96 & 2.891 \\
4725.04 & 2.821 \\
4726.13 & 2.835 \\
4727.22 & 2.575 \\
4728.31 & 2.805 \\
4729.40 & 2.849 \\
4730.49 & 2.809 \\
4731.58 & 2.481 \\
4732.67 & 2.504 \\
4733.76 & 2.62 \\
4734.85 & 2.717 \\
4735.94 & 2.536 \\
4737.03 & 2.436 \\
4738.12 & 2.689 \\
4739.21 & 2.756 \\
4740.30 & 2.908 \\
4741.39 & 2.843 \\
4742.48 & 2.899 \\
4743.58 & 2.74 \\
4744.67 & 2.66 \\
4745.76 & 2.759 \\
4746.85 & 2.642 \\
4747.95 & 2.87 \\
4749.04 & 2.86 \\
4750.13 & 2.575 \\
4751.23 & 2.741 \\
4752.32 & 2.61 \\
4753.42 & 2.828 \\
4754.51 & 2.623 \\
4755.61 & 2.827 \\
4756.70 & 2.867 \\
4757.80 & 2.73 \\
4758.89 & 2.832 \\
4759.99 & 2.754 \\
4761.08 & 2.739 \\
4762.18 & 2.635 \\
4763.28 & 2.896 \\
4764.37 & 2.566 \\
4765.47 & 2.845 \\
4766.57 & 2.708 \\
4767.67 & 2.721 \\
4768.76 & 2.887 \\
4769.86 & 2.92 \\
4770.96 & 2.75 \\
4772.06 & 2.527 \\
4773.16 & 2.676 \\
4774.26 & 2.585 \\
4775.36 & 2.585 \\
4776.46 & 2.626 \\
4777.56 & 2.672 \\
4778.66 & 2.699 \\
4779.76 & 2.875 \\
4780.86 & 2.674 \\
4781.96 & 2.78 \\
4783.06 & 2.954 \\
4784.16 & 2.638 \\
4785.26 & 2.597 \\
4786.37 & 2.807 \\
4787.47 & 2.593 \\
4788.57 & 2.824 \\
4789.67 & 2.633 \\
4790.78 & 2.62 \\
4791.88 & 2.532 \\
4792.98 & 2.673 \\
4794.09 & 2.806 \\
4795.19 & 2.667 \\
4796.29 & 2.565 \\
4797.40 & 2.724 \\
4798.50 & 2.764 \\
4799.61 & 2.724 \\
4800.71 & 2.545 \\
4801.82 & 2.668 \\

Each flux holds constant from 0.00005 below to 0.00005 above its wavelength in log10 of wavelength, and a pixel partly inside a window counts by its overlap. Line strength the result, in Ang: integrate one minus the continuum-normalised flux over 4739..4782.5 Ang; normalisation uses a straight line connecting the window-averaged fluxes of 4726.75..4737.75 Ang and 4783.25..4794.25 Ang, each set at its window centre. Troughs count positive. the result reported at -1.4 Ang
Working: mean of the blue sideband 2.63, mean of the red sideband 2.68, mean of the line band 2.74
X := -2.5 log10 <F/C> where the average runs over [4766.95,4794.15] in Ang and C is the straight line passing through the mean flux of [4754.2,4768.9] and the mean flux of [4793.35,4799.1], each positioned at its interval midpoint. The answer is 0.01 mag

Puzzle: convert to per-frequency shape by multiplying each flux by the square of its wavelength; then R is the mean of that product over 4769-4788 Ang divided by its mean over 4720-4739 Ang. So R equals 1.02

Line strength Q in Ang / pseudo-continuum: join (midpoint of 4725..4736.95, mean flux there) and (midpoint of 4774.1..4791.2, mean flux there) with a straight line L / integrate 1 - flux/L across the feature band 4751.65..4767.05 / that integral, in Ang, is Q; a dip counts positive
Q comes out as -0.3 Ang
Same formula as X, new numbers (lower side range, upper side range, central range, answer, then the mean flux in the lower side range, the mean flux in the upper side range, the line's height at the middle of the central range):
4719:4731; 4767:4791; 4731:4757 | 0.02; 2.8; 2.71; 2.77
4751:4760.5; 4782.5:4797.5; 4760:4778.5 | 0.01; 2.76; 2.69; 2.73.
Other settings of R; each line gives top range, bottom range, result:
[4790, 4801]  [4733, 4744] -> 1.01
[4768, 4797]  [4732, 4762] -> 1.01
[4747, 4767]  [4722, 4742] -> 1.02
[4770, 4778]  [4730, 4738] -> 1.04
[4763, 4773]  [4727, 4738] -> 1.06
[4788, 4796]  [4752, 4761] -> 0.98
